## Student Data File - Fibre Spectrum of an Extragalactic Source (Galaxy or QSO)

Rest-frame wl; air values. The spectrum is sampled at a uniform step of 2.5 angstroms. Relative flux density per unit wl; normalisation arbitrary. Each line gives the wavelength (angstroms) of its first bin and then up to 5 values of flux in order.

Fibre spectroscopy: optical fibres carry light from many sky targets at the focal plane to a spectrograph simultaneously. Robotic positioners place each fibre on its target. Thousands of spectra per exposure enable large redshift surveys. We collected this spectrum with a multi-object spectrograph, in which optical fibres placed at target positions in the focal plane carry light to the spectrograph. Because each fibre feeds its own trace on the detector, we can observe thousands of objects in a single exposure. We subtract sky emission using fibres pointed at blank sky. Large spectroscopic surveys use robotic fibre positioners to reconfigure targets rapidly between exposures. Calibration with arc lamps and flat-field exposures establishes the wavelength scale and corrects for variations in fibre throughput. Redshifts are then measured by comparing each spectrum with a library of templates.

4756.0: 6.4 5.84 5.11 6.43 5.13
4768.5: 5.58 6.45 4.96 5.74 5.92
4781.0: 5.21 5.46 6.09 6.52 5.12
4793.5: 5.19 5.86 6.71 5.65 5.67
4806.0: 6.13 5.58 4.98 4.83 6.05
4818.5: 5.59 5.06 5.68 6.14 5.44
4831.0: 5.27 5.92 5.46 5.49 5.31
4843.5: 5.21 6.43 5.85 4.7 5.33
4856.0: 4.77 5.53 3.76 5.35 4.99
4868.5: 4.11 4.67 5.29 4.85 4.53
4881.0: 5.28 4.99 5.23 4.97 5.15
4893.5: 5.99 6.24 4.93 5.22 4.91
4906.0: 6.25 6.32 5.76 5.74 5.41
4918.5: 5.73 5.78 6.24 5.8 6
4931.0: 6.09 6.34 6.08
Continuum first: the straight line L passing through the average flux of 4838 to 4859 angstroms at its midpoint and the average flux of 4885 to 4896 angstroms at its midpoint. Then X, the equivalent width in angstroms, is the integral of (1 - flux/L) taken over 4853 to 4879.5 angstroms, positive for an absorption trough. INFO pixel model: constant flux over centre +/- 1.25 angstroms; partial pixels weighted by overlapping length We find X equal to 2.9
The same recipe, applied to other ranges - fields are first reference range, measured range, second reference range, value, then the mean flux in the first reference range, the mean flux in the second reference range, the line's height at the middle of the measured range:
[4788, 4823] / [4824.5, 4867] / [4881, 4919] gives 1.7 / 5.62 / 5.51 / 5.57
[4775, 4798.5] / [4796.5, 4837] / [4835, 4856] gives -0.4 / 5.73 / 5.43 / 5.58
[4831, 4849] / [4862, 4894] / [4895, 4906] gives 2.9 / 5.63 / 5.41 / 5.49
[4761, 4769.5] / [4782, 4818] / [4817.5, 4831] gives -0.7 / 5.63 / 5.55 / 5.58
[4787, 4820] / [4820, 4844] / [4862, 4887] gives -0.6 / 5.68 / 4.91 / 5.37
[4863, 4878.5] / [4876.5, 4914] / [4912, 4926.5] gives -0.7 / 4.83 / 5.78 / 5.31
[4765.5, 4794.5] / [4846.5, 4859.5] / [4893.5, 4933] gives 0.9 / 5.63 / 5.78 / 5.71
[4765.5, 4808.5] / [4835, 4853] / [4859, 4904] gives -0.6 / 5.73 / 5.04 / 5.31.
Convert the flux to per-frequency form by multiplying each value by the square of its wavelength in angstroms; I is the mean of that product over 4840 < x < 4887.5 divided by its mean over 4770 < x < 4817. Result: 0.92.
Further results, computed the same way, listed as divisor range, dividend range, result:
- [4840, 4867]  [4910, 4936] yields 1.17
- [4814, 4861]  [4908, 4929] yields 1.11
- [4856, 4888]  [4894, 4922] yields 1.18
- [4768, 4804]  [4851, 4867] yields 0.88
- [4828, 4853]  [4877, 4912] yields 1.00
